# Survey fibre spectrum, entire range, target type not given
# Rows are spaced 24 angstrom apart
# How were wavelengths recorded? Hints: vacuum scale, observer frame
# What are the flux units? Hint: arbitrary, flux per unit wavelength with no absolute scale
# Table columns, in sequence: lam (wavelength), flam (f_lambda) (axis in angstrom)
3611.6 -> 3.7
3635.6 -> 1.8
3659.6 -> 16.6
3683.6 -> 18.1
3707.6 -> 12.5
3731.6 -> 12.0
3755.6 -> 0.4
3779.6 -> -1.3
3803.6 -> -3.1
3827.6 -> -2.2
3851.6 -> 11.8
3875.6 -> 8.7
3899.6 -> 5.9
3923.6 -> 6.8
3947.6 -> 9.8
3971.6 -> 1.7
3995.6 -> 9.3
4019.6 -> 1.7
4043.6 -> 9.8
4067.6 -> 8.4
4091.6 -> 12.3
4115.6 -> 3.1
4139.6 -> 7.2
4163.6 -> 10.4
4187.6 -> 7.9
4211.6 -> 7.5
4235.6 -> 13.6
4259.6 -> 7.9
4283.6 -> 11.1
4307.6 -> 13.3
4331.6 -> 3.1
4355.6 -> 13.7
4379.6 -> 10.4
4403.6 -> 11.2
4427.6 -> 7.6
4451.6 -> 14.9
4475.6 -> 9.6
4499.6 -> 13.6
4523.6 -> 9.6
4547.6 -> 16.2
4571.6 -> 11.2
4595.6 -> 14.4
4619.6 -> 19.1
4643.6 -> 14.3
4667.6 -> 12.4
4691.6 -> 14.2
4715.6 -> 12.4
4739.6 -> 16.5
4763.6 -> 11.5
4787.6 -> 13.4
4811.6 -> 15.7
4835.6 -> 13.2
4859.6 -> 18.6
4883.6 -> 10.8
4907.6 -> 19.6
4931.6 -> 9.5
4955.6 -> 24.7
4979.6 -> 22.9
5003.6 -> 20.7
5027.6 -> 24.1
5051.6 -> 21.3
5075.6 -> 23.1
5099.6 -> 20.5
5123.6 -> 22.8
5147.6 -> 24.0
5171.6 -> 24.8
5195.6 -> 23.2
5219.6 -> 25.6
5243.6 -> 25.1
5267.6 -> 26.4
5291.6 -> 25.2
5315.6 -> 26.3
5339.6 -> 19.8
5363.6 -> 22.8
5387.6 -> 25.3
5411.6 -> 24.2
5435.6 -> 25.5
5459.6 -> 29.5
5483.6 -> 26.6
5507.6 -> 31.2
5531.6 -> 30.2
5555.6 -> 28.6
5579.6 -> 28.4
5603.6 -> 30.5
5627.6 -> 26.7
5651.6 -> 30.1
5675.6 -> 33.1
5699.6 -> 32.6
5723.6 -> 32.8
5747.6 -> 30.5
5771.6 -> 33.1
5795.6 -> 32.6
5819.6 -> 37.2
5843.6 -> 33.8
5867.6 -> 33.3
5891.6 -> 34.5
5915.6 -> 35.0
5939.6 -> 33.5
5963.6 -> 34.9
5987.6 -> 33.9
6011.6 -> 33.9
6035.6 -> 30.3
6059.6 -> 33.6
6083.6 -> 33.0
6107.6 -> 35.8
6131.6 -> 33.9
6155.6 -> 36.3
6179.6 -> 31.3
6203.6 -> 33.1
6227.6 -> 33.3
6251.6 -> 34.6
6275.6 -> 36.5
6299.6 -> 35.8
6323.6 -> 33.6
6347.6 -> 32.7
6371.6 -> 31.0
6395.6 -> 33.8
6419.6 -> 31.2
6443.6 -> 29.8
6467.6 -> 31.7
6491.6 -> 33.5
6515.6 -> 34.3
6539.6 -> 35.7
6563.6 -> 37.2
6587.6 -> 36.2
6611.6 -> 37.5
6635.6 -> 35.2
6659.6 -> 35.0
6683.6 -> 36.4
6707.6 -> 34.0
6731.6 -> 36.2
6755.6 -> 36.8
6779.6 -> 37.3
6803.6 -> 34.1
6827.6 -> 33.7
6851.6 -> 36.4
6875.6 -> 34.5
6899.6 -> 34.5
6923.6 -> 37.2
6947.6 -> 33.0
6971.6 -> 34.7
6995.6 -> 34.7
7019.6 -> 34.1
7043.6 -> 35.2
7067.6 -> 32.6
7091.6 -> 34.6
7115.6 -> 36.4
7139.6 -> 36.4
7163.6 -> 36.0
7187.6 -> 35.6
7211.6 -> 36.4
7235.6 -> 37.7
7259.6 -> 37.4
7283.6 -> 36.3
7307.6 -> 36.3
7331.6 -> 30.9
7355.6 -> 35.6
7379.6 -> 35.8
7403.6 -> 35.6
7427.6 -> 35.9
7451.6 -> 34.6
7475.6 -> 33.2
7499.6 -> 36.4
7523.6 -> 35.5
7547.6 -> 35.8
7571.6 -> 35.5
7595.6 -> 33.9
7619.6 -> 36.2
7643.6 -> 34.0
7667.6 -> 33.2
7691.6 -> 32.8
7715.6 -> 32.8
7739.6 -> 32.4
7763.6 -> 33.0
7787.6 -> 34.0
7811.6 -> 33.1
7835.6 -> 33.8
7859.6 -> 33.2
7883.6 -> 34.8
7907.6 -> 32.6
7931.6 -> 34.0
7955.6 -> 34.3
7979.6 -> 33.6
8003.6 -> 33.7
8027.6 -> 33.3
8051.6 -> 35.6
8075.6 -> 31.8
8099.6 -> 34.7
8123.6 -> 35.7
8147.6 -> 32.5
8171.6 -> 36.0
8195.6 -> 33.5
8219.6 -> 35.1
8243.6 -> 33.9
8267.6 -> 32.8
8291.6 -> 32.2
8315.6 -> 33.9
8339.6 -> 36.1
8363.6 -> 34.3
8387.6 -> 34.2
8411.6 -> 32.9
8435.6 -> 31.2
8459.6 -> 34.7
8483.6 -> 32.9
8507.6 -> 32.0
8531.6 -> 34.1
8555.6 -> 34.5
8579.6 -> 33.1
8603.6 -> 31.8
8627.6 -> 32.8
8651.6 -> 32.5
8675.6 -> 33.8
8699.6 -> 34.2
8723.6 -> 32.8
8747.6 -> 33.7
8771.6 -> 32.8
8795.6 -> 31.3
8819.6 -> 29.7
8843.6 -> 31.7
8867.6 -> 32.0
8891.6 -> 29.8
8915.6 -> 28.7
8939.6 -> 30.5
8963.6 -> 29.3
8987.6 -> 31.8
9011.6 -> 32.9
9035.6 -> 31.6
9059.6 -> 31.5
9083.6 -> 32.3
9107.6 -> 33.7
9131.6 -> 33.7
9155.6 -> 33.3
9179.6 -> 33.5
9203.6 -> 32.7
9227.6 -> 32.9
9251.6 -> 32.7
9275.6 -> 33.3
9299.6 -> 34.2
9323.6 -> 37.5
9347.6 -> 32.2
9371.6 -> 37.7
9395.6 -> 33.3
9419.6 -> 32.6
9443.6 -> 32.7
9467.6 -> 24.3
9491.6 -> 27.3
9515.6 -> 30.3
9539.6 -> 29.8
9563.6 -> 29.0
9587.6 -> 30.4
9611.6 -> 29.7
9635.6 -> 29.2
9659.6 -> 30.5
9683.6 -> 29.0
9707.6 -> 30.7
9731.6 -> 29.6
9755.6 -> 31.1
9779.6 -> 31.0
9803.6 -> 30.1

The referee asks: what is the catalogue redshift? 0.242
